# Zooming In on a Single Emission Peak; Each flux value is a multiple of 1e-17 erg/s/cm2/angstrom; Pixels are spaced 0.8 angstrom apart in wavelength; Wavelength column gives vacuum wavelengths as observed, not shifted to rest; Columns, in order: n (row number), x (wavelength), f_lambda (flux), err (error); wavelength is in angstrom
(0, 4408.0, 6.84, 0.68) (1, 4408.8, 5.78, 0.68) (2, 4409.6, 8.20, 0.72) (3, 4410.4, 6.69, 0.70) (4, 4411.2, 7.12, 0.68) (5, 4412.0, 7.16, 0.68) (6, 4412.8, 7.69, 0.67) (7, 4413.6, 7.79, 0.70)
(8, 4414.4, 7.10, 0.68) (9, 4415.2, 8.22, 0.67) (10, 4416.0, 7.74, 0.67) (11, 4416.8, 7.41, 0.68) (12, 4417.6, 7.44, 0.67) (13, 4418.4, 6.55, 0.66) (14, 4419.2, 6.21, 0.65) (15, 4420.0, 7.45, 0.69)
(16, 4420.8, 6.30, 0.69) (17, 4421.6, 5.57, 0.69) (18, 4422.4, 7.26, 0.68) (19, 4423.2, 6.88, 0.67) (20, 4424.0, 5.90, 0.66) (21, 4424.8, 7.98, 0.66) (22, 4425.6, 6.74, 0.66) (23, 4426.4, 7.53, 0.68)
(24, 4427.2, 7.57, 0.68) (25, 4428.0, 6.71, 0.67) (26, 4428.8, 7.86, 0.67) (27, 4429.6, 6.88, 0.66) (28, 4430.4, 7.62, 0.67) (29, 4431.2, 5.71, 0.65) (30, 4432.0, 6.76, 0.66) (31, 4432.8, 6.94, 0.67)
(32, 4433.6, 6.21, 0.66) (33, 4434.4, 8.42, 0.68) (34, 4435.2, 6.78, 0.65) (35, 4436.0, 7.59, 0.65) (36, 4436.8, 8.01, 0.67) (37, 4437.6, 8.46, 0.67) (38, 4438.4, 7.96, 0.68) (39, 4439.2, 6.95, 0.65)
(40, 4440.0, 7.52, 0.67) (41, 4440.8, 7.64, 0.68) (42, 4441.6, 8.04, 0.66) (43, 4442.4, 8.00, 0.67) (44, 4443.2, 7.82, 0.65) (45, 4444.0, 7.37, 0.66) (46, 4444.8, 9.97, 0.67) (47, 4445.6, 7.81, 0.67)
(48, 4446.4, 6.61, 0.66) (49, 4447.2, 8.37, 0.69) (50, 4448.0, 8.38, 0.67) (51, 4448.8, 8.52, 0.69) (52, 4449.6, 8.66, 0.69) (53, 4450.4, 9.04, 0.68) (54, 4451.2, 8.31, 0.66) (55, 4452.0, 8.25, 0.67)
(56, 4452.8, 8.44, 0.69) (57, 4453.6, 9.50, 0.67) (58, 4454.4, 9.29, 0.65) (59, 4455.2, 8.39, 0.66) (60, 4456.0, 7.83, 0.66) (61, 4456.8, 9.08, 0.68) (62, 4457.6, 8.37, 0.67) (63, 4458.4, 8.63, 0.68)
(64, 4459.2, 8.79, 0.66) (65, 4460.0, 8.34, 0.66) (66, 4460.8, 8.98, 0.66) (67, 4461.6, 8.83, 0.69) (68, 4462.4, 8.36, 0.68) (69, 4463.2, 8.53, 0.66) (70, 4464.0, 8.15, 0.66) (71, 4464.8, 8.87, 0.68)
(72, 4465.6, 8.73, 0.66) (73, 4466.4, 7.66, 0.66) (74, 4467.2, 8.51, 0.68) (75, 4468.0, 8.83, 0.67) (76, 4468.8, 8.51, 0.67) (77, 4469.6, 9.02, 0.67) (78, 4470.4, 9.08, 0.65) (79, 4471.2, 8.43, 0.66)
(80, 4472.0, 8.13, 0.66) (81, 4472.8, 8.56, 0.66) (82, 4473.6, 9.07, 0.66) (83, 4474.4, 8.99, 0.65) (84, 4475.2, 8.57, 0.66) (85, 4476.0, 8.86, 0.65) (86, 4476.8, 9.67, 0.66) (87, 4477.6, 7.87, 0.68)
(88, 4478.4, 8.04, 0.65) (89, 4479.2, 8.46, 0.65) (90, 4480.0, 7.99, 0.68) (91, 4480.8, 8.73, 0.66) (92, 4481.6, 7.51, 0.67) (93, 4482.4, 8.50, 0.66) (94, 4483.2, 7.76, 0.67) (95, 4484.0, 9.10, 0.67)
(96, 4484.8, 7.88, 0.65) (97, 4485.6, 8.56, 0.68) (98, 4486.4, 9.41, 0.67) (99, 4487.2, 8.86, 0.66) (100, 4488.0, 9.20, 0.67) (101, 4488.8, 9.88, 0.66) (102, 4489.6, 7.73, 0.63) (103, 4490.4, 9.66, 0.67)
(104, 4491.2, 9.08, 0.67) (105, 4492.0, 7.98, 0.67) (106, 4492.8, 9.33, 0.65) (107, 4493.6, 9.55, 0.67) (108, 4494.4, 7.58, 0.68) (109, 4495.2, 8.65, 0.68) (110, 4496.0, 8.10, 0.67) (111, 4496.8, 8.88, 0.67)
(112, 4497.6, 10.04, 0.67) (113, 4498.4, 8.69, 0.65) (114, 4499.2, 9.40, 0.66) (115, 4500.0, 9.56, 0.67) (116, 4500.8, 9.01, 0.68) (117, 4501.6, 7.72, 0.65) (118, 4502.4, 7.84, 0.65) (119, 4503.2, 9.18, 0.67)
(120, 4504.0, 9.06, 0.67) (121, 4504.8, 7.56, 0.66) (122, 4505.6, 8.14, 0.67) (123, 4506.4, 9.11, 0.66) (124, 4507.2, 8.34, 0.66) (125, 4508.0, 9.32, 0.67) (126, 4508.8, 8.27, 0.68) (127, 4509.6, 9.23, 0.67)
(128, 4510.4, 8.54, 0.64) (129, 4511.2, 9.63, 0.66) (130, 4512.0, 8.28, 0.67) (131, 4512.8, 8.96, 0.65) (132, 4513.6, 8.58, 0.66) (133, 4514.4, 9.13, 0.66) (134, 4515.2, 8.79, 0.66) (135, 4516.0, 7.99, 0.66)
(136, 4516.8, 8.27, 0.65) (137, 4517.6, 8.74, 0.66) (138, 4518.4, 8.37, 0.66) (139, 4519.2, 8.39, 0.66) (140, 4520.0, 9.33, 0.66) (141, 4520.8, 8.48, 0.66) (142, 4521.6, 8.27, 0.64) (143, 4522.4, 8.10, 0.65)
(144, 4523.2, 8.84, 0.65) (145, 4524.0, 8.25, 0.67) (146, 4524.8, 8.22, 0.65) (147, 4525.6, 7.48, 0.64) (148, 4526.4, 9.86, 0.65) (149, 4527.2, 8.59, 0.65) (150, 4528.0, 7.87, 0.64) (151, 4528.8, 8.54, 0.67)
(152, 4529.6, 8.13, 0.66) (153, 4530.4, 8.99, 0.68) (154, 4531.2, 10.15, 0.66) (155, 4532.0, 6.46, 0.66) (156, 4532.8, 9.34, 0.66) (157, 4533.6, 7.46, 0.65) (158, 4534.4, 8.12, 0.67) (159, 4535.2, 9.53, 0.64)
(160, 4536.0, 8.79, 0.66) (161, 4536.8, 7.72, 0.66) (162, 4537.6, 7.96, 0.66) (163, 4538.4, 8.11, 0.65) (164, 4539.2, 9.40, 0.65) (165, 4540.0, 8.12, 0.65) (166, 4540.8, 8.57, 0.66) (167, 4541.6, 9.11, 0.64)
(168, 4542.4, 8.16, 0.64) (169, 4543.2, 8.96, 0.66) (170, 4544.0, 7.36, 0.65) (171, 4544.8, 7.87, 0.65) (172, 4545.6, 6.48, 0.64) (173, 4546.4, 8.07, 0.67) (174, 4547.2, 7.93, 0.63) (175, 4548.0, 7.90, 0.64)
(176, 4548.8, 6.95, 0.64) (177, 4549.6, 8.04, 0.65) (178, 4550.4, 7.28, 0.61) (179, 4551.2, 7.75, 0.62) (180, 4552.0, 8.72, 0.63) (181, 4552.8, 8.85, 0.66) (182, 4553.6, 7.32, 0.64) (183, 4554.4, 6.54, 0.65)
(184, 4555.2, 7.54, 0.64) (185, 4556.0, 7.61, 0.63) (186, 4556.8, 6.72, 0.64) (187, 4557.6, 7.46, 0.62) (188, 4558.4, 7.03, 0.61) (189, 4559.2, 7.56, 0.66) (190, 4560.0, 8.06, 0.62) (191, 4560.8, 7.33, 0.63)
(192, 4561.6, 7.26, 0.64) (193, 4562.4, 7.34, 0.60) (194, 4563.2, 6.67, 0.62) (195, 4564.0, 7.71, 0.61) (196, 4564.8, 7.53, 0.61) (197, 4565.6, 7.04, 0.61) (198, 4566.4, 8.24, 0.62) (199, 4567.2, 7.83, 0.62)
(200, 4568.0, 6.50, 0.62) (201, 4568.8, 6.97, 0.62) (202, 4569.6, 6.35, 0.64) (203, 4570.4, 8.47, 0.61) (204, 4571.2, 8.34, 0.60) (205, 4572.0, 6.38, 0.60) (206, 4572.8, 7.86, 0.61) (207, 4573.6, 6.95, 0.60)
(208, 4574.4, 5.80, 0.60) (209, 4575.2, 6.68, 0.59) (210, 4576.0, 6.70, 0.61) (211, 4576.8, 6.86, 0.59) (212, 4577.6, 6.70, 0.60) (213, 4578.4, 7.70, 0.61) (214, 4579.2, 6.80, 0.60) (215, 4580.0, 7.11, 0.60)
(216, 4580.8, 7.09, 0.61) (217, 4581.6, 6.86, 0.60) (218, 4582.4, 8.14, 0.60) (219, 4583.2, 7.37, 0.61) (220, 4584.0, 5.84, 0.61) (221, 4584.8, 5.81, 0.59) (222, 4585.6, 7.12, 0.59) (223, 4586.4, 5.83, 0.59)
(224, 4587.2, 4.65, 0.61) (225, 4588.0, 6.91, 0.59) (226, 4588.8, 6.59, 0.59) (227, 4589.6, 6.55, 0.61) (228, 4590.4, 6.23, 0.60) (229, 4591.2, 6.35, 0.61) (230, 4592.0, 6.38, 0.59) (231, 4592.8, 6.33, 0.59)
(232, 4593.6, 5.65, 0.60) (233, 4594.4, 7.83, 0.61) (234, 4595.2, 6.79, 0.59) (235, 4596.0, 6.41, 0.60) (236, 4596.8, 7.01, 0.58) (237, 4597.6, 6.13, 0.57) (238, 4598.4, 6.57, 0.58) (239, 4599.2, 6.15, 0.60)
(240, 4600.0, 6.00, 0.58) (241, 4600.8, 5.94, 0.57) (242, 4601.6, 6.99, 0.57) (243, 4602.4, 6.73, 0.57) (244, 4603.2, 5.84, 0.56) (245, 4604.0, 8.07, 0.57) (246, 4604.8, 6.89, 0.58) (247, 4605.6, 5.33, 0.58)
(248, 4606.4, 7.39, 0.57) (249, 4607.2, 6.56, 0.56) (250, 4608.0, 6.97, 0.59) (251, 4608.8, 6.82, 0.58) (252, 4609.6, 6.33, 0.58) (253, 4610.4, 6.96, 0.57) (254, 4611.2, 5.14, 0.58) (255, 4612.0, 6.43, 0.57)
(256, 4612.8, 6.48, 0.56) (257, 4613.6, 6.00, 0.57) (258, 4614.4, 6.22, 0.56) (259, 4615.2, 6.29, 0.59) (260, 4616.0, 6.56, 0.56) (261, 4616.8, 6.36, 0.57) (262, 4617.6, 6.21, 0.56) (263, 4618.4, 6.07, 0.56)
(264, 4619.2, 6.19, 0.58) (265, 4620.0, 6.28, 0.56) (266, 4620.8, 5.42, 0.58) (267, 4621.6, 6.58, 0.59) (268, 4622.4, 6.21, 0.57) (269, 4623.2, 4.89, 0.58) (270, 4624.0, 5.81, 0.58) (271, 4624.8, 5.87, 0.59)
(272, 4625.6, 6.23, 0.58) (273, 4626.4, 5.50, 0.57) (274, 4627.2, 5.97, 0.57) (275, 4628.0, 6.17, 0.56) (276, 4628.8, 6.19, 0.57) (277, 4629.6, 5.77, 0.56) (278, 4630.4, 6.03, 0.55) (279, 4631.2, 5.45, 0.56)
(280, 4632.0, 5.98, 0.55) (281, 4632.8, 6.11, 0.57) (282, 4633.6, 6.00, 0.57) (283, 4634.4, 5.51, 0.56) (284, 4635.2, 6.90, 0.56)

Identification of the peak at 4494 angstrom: Mg II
